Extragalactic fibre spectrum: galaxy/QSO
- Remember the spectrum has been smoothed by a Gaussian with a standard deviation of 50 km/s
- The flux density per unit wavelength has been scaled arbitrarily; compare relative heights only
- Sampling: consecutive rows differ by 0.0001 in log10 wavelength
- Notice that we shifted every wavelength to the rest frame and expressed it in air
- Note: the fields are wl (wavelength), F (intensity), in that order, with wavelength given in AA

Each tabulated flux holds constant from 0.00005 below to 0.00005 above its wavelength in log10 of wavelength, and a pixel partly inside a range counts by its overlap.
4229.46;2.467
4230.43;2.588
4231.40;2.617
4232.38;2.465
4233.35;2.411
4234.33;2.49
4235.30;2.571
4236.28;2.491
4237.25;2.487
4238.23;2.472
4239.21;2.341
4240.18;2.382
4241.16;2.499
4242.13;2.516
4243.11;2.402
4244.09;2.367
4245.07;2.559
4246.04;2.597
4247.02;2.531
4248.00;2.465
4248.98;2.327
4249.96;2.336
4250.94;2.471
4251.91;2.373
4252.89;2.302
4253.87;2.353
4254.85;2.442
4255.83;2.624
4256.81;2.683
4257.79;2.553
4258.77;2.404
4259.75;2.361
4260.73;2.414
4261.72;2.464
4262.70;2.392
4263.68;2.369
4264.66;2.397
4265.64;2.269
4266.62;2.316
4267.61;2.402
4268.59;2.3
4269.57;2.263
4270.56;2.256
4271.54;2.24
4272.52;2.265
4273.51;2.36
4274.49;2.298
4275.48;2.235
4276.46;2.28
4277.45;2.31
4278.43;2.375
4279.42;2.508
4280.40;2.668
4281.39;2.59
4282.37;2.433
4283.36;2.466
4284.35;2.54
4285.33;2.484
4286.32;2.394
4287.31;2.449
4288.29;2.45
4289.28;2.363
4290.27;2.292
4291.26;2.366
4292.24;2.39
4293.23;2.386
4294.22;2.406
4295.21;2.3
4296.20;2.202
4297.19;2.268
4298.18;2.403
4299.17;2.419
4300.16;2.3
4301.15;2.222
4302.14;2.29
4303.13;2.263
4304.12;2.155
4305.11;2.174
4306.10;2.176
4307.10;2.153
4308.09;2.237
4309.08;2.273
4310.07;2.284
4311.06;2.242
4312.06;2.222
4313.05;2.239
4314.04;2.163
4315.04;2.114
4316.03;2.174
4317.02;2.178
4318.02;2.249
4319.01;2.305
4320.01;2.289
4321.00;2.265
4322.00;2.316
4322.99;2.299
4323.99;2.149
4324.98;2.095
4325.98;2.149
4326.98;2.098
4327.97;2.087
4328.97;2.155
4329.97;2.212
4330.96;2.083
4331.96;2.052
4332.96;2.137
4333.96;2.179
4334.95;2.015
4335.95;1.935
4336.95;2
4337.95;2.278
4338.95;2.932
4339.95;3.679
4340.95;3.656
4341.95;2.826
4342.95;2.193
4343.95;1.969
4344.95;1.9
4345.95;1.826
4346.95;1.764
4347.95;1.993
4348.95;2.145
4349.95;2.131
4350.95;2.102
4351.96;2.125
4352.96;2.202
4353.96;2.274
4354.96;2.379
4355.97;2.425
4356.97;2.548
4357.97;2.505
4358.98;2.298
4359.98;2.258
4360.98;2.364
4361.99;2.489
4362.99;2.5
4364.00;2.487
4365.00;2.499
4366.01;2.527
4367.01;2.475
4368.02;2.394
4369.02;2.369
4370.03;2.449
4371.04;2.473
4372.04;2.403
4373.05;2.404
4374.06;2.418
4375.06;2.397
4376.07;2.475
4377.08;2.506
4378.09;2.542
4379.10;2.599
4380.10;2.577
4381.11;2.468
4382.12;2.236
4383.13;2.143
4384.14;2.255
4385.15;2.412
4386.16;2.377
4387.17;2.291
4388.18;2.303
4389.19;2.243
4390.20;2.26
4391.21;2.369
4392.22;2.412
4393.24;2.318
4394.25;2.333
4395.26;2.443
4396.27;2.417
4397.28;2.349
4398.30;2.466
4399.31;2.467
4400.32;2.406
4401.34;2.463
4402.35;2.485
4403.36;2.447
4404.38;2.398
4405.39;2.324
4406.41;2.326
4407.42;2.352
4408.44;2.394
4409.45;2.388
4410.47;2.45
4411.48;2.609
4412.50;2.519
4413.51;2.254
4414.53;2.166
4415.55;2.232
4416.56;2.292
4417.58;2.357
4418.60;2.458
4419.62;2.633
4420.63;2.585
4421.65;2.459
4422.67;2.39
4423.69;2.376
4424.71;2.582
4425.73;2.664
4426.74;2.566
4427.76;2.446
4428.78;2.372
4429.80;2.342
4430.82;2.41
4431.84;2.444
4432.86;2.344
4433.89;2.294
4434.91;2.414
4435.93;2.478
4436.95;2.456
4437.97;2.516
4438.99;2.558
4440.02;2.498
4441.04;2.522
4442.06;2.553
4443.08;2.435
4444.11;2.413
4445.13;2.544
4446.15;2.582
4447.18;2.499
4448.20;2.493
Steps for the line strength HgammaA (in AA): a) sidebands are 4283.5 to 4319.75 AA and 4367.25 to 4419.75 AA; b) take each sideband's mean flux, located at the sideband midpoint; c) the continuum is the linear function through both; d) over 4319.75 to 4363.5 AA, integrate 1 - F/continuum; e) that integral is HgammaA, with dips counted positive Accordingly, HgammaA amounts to 1.09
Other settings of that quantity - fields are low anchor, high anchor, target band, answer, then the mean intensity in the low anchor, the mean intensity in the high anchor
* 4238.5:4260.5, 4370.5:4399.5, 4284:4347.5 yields 3.7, 2.45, 2.39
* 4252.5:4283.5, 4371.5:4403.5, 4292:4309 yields 0.8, 2.39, 2.4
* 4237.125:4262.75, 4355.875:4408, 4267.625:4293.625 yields 0.6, 2.45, 2.41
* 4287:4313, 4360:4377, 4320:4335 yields 1.2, 2.29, 2.44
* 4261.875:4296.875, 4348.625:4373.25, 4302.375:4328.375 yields 1.8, 2.37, 2.37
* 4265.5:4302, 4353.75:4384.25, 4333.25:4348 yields 0.3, 2.36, 2.43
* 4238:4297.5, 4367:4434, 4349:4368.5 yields 0.3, 2.4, 2.41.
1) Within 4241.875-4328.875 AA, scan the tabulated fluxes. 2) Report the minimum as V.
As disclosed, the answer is 2.087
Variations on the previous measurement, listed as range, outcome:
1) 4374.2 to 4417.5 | 2.143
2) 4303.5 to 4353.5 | 1.764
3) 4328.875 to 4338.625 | 1.935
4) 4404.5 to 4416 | 2.166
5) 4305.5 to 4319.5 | 2.114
